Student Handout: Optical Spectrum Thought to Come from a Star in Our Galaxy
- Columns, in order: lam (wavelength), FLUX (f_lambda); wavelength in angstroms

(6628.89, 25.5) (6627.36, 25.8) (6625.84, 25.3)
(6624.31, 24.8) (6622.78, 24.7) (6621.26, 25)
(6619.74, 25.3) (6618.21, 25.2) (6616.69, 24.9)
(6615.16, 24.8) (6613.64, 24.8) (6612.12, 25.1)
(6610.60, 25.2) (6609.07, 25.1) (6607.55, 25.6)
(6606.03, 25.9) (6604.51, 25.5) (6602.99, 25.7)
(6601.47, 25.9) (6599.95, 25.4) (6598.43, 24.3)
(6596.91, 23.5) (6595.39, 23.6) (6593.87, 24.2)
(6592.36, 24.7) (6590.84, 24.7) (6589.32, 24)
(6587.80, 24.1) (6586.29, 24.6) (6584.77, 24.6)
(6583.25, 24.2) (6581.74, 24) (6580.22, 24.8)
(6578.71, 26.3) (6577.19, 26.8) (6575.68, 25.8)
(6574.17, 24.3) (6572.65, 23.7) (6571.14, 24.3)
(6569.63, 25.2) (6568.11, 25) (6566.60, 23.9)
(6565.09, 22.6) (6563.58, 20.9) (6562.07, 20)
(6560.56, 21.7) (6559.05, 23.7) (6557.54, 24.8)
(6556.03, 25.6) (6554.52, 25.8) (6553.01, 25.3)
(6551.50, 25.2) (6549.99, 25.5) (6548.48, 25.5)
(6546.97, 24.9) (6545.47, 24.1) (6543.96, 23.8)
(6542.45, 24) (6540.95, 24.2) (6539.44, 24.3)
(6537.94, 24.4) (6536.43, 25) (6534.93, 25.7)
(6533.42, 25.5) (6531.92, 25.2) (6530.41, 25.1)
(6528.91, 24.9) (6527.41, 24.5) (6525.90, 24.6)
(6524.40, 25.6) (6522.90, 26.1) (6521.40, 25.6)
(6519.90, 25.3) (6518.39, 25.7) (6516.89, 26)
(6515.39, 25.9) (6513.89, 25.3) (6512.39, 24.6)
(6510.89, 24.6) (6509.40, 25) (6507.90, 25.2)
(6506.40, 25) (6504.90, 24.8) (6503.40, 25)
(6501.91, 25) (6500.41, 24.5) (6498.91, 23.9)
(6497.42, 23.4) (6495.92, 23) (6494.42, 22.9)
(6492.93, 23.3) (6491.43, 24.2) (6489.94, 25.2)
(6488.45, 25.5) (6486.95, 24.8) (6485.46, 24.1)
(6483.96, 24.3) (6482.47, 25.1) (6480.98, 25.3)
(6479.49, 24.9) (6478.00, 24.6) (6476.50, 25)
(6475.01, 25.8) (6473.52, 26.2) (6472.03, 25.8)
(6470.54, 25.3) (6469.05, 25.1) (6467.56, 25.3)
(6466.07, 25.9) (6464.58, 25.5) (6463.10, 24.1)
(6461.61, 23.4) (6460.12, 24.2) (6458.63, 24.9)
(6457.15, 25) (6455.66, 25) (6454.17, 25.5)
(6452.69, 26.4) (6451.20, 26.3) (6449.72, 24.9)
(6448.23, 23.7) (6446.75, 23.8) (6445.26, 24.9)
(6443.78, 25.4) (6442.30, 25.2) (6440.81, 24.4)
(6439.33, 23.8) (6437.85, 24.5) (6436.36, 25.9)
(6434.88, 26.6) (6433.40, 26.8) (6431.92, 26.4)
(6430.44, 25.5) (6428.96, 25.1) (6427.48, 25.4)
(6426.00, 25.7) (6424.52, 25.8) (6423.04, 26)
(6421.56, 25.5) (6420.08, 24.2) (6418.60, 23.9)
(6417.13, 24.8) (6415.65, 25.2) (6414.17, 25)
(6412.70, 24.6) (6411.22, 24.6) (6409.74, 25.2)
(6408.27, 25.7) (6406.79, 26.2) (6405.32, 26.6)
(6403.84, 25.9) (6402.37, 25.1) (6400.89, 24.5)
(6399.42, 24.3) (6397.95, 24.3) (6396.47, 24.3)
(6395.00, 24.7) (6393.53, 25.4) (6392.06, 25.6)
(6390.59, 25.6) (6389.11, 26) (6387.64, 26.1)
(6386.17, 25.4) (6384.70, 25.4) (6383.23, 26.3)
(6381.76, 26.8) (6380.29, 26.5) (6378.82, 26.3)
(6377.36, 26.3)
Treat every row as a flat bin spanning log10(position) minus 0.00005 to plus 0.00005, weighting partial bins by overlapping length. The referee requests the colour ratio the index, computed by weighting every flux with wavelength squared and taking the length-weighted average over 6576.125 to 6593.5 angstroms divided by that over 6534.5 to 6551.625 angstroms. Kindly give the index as 1.02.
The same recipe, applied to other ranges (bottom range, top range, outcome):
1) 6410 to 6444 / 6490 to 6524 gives 1.01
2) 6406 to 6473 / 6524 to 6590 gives 1.01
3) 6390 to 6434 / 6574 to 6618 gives 1.04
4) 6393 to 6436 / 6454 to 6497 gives 1.00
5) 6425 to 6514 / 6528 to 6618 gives 1.02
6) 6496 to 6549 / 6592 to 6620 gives 1.03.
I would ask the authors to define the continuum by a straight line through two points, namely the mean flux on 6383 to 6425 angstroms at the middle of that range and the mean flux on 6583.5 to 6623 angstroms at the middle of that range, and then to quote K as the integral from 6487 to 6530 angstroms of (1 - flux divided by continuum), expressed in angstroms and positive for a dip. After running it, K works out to 0.4 angstroms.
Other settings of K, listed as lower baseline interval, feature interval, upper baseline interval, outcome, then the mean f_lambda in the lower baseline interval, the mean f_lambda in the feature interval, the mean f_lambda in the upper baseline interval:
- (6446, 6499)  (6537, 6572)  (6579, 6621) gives 1.0 angstroms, 24.8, 24.1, 24.8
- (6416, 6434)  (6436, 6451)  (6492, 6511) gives 0.3 angstroms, 25.4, 24.7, 24.3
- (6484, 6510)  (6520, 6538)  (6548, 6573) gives -0.8 angstroms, 24.4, 25.2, 24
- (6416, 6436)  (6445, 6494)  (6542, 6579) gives 0.4 angstroms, 25.5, 24.9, 24.3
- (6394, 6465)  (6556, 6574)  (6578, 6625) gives 1.1 angstroms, 25.1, 23.4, 24.9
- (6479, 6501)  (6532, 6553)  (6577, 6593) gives -0.2 angstroms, 24.3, 24.8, 24.7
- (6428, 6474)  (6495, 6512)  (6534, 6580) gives 0.2 angstroms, 25.2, 24.5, 24.4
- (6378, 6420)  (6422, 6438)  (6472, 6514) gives -0.4 angstroms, 25.4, 25.8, 24.7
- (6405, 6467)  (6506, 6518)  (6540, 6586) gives -0.3 angstroms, 25.2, 25.2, 24.4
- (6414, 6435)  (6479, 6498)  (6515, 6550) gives 0.7 angstroms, 25.4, 24.3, 25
